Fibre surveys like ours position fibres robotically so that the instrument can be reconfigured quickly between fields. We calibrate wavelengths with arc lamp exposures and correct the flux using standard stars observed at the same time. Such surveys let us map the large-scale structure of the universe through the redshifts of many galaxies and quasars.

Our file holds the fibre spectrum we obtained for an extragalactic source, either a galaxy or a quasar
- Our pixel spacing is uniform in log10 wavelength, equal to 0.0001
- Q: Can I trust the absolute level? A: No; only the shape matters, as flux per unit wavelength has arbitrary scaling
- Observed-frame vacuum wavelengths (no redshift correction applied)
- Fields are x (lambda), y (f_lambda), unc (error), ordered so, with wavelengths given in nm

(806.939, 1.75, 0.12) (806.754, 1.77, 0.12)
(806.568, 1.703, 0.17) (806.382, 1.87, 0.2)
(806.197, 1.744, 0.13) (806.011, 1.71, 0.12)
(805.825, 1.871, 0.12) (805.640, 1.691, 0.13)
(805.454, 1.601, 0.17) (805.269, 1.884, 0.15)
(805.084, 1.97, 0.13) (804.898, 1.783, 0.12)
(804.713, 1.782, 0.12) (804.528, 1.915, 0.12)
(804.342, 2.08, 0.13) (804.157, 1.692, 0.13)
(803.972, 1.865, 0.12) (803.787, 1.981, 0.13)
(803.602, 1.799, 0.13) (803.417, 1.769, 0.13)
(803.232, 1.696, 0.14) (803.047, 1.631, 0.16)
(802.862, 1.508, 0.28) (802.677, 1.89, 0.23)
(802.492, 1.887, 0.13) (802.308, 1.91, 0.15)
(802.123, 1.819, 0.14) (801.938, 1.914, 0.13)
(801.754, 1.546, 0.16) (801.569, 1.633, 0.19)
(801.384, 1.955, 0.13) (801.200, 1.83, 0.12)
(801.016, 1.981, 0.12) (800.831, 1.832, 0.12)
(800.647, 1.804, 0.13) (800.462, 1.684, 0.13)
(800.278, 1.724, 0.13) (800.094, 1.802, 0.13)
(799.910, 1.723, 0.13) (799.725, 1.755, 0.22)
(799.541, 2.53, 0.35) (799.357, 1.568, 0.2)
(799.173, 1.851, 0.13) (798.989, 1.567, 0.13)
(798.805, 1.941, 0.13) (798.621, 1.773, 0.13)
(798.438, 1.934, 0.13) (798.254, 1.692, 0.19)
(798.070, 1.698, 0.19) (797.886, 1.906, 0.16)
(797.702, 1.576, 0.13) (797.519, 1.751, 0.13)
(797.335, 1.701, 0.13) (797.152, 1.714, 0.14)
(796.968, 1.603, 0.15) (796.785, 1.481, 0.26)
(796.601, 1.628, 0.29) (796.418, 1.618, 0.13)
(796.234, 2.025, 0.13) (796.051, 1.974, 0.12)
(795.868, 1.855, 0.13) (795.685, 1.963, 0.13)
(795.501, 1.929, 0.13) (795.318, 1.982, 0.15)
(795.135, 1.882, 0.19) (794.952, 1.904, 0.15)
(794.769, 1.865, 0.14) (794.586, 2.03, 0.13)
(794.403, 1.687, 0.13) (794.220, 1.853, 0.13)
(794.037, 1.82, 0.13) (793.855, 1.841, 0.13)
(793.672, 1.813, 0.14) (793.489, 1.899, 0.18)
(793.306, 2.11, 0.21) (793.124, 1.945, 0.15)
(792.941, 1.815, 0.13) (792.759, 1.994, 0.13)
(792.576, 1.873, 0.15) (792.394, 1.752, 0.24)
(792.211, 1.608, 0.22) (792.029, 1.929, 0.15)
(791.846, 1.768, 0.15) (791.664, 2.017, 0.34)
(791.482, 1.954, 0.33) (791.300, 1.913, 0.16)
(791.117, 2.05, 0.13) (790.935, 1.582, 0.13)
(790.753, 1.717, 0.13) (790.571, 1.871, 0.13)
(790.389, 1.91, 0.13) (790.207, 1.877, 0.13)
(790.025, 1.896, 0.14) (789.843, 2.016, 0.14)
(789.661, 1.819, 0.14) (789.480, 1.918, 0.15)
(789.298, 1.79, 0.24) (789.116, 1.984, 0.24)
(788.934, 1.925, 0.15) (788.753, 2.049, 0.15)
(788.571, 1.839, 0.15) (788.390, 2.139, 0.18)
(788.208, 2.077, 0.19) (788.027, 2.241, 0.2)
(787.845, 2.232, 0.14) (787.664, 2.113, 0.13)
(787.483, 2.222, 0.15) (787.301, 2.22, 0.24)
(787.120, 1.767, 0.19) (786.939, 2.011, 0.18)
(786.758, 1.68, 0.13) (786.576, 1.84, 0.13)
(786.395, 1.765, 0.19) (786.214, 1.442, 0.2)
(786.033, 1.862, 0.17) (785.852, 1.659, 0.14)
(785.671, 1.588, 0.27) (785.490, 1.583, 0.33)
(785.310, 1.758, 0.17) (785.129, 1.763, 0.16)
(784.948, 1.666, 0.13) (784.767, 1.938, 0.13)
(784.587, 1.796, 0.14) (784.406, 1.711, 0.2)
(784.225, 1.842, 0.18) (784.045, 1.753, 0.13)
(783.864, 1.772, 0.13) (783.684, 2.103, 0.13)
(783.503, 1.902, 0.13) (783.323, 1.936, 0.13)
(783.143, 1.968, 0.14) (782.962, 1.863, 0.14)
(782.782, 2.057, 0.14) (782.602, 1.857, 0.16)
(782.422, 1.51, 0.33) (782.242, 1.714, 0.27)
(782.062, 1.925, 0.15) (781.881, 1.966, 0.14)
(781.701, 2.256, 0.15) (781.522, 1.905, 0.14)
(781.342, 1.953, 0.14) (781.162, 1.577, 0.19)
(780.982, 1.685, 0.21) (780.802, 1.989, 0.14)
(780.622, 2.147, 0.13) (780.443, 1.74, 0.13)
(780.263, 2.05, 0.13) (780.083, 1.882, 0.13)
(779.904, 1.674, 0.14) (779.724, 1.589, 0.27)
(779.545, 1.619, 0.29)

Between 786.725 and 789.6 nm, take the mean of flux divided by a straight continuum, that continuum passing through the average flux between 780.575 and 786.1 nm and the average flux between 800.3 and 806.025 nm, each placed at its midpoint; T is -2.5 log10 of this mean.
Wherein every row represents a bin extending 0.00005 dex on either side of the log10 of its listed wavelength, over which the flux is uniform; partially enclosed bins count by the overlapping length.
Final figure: -0.11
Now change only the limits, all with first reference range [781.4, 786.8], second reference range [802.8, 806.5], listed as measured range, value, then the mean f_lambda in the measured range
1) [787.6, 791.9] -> -0.08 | 1.95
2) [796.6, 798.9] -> 0.05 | 1.73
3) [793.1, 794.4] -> -0.04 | 1.88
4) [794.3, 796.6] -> -0.05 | 1.88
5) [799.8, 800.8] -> 0.03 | 1.75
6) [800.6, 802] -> -0.01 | 1.81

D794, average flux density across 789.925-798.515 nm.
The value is 1.83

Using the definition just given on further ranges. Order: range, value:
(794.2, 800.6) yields 1.8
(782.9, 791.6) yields 1.88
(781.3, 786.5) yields 1.82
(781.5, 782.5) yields 1.88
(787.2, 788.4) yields 2.18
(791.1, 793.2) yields 1.88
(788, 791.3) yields 1.92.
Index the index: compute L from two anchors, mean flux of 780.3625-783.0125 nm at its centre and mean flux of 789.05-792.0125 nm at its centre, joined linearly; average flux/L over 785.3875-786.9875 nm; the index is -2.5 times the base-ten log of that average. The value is 0.10 mag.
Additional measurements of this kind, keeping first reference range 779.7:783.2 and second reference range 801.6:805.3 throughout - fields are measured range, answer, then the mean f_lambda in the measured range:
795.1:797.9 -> 0.029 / 1.78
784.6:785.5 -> 0.059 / 1.76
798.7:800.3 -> -0.006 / 1.83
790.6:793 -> -0.002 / 1.85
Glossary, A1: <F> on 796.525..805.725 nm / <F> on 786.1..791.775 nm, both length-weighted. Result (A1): 0.92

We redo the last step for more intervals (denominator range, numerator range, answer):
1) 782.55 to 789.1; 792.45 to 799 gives 0.97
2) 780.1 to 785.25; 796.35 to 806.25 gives 0.95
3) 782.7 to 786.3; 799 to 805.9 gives 1.01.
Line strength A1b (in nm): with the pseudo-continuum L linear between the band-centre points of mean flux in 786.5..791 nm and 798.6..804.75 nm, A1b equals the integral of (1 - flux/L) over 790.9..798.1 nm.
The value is 0.21 nm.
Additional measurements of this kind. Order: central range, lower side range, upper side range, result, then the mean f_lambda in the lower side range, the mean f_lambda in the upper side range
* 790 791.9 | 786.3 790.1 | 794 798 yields 0.05 nm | 1.98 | 1.81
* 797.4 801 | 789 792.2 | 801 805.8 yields 0.06 nm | 1.88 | 1.81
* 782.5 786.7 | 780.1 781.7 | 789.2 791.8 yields 0.21 nm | 1.9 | 1.88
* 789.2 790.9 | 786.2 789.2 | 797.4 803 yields 0.08 nm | 1.99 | 1.8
